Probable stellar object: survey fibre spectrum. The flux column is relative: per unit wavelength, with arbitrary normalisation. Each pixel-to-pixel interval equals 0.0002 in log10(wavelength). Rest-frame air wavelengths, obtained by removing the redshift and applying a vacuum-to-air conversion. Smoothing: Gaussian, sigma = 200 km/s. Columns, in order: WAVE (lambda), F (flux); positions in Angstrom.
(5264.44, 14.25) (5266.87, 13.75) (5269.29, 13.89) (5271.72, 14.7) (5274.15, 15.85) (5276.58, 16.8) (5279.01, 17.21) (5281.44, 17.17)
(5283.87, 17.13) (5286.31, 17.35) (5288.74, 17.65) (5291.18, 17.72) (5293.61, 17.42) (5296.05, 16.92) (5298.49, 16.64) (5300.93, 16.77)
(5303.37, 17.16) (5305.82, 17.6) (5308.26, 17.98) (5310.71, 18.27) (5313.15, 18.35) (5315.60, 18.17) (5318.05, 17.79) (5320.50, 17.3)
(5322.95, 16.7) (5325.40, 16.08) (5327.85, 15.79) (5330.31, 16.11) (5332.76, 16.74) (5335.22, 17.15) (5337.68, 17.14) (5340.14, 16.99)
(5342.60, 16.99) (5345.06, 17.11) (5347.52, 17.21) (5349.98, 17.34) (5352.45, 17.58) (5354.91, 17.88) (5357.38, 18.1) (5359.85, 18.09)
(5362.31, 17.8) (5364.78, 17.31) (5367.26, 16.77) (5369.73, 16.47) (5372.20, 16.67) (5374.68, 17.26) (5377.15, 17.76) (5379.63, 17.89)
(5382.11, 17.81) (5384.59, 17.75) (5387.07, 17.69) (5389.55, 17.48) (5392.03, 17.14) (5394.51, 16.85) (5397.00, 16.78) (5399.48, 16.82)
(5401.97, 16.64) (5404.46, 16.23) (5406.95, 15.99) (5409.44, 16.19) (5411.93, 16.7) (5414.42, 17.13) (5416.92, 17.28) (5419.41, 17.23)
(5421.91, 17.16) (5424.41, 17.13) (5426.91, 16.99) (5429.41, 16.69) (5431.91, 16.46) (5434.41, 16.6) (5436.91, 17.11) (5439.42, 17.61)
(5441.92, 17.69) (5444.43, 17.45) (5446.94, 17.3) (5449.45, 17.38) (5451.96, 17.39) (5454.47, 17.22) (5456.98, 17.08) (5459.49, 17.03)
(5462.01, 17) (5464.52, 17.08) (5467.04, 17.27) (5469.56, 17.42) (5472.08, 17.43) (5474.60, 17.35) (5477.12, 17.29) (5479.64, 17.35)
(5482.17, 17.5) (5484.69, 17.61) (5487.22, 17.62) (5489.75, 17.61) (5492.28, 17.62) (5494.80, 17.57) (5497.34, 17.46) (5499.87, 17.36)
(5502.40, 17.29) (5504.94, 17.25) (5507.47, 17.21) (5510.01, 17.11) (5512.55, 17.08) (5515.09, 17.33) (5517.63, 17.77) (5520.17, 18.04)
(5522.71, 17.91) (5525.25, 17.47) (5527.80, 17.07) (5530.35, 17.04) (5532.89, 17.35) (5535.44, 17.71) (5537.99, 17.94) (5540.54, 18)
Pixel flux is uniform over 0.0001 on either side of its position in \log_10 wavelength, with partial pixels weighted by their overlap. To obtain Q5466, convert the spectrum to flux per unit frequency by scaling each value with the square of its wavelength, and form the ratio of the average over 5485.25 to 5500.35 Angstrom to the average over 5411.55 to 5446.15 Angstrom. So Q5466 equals 1.05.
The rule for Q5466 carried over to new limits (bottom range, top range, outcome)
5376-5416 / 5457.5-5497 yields 1.05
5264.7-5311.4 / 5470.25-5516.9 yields 1.13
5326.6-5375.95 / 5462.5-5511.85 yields 1.07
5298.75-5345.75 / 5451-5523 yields 1.08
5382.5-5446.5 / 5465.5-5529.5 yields 1.06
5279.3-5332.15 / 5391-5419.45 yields 1.01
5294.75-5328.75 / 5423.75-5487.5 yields 1.05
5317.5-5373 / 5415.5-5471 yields 1.04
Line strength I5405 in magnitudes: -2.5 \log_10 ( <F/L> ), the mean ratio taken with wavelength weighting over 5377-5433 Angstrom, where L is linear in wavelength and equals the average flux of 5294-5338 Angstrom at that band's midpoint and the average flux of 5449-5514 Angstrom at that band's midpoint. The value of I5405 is 0.01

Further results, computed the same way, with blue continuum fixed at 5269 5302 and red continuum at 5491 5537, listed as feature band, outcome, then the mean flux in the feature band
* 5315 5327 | -0.02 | 17.1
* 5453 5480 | 0.00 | 17.2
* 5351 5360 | -0.06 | 17.9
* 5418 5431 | 0.01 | 17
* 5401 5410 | 0.06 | 16.3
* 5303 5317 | -0.07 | 18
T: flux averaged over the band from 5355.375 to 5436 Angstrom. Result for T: 17.1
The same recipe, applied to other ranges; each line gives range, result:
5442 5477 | 17.3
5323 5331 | 16.1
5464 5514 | 17.4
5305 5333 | 17.3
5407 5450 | 17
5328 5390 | 17.3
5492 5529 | 17.4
